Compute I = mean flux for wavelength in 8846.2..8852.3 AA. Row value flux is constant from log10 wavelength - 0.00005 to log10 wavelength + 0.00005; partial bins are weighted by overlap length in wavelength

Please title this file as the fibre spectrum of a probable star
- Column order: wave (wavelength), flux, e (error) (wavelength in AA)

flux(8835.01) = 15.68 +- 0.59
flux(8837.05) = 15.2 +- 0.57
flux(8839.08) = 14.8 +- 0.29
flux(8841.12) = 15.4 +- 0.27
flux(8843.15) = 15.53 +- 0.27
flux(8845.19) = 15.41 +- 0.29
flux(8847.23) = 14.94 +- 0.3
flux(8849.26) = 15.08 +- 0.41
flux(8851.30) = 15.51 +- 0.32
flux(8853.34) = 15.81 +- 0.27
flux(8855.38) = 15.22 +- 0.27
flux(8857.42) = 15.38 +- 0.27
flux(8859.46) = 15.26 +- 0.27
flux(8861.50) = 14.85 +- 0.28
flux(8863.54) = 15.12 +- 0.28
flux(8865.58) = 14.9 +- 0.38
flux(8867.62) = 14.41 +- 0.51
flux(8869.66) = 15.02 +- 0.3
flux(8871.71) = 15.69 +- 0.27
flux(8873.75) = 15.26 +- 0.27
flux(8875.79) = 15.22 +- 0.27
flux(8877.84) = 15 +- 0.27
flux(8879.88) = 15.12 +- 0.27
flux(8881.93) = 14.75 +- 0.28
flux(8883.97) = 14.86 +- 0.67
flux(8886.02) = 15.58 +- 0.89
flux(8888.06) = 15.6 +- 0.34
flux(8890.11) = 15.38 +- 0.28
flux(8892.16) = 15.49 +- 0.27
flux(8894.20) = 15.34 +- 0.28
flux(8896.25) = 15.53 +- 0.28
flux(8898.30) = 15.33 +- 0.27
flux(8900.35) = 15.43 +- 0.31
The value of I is 15.2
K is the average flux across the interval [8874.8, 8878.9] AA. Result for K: 15.1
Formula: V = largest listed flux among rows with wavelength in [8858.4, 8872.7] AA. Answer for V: 15.69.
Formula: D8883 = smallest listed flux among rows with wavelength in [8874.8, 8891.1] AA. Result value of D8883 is 14.75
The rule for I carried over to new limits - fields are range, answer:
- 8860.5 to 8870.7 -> 14.9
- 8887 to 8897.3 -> 15.5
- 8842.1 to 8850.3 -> 15.2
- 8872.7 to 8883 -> 15.1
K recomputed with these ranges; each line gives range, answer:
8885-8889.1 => 15.6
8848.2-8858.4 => 15.4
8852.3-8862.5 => 15.3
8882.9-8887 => 15.2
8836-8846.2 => 15.3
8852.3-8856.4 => 15.5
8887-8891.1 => 15.5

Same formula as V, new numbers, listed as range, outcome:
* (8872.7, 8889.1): 15.6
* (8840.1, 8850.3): 15.53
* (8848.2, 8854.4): 15.81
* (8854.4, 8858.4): 15.38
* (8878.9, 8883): 15.12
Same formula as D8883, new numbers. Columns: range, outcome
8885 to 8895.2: 15.34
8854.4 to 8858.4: 15.22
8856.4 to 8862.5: 14.85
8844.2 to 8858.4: 14.94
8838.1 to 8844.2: 14.8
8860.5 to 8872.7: 14.41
